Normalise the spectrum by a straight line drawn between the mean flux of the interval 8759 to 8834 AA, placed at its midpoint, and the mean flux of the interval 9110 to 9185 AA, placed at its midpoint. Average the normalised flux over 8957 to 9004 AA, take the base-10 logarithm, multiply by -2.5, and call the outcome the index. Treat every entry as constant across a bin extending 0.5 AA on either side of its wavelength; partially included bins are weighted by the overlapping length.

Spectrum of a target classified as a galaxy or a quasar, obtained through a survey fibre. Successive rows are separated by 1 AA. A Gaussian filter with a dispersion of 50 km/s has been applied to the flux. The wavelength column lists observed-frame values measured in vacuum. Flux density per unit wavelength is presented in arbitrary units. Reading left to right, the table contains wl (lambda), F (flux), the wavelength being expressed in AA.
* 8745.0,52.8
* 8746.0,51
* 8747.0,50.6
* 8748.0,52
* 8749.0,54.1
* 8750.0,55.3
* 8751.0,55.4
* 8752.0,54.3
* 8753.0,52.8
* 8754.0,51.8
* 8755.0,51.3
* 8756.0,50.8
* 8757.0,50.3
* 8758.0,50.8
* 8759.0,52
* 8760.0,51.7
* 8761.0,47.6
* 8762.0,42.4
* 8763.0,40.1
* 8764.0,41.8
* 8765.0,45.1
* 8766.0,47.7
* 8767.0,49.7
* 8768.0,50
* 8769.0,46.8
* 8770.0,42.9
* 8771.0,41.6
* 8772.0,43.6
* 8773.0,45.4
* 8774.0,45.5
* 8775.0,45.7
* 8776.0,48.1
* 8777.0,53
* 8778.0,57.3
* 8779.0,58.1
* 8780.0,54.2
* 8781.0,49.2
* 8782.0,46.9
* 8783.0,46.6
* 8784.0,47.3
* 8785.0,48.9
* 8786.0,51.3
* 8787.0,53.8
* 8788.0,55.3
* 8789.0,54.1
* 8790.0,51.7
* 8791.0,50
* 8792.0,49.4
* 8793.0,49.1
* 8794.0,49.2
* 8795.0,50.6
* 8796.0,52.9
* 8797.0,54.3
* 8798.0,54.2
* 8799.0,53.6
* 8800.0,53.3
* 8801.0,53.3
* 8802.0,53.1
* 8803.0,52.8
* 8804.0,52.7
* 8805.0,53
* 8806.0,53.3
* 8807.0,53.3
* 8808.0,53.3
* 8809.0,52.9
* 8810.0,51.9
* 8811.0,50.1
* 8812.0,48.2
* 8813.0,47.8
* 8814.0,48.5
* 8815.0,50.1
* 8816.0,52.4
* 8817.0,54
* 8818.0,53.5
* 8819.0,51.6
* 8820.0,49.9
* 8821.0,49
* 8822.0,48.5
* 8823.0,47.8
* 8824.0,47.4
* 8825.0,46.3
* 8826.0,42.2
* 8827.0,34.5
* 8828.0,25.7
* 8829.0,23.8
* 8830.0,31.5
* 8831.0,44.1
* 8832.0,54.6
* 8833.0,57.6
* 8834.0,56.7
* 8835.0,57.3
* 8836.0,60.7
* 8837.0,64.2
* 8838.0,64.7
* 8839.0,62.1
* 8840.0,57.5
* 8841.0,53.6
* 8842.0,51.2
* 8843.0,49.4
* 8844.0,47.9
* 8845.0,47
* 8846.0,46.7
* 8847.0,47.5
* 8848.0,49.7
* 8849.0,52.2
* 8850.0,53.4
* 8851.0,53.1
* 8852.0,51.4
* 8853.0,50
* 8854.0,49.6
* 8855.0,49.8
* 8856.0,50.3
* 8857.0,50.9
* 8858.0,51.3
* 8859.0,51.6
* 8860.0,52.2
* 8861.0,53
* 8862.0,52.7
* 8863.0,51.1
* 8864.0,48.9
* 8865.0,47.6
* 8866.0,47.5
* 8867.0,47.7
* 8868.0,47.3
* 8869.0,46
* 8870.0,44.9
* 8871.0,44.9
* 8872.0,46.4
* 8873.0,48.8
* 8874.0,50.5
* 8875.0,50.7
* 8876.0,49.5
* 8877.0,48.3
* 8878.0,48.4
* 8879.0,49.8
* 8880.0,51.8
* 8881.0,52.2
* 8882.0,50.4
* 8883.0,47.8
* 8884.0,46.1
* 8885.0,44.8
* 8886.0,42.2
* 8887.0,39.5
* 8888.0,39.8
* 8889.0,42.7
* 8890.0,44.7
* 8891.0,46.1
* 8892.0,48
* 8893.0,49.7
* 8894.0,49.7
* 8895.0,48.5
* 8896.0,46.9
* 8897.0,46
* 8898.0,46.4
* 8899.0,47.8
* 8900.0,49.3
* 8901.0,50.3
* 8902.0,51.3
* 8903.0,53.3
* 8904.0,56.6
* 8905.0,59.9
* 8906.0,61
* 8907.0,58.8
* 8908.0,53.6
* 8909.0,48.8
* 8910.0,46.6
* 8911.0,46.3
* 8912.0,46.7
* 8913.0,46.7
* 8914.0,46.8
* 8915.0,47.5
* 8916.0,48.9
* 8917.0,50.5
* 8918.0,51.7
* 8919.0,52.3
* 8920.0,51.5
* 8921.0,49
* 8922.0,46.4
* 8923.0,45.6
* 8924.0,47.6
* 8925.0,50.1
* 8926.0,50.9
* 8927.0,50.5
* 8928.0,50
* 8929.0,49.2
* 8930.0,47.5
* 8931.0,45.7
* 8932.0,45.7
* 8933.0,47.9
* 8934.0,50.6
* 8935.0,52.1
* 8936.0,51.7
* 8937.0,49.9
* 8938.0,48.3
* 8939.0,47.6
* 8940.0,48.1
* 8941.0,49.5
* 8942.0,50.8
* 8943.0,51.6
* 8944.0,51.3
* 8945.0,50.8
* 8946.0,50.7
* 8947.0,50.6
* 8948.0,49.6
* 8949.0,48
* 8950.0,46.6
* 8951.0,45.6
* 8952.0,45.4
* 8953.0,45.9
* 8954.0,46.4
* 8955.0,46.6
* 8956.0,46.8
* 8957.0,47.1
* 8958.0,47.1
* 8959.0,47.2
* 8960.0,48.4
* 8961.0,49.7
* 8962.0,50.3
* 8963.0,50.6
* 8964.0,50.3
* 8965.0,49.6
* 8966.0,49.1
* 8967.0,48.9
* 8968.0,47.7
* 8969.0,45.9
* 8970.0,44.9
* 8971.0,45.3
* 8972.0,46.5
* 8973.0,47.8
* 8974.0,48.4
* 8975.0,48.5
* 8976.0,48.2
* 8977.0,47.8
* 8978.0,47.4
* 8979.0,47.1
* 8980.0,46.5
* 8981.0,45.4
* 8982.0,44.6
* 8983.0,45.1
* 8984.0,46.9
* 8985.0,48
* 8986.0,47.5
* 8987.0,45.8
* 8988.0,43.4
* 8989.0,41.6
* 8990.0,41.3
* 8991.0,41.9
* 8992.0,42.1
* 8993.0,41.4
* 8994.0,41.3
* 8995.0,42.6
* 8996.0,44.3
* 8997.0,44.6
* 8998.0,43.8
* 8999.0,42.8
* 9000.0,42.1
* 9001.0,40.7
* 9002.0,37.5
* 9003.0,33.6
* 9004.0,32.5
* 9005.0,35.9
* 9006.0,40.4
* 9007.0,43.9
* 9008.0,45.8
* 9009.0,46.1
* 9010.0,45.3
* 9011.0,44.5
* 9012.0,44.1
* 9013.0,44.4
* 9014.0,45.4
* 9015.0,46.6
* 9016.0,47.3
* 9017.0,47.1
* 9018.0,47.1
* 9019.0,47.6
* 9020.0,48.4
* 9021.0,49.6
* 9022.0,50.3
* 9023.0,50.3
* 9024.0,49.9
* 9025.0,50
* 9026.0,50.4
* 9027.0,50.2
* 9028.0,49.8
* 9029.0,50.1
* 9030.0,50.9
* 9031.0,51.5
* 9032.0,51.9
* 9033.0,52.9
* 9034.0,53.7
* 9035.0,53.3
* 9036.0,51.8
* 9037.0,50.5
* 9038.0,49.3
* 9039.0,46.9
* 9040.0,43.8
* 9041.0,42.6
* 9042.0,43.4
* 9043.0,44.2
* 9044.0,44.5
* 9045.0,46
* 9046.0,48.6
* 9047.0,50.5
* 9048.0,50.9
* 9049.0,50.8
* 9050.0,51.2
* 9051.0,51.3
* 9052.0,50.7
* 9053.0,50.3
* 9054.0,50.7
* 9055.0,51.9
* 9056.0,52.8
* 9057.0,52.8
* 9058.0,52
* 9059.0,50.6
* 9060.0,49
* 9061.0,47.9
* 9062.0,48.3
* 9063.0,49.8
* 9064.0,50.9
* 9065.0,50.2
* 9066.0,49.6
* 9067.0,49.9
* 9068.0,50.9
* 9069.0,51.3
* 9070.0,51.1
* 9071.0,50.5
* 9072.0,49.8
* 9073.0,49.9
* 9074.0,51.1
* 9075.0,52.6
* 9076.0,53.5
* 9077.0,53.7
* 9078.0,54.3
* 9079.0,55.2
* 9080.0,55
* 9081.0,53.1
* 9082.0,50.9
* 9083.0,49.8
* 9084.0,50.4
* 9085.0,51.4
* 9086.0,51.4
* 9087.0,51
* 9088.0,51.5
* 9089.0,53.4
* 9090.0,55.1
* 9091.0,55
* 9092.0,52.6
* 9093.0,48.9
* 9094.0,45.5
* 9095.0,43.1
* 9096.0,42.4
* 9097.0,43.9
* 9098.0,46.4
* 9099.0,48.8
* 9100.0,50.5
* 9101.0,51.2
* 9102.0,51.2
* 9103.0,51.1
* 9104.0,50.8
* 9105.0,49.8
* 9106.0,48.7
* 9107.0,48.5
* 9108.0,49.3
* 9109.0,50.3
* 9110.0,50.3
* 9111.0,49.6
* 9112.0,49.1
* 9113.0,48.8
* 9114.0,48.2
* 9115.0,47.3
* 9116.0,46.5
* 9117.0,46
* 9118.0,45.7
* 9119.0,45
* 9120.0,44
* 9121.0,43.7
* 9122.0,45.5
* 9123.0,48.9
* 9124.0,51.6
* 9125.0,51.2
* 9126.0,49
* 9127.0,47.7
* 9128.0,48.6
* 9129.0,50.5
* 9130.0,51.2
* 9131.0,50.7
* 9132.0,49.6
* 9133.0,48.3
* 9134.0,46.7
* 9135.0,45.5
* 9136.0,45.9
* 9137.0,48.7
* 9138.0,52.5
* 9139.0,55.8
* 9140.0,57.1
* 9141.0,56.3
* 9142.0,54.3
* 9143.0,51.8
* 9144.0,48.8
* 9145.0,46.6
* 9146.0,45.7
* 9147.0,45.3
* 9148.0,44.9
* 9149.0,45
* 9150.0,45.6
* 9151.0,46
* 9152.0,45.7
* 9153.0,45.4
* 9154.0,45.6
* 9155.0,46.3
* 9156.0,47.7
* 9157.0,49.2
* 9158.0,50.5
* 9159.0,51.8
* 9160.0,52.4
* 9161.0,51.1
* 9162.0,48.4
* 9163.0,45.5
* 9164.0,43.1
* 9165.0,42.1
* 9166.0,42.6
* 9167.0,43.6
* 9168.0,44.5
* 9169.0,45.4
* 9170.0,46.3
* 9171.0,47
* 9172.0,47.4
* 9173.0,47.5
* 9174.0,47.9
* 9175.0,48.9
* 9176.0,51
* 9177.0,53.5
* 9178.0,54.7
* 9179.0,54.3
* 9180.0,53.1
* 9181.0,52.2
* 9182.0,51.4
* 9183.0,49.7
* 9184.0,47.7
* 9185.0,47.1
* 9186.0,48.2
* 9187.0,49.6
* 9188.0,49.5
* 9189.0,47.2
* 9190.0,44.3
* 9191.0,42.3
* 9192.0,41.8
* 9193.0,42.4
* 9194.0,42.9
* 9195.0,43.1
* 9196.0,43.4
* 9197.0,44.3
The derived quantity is 0.08 mag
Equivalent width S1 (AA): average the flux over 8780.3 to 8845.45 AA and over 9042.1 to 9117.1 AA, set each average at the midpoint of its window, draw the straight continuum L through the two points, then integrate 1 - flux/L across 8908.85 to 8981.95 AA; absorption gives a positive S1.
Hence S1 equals 2.8 AA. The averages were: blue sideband 50.5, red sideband 50.1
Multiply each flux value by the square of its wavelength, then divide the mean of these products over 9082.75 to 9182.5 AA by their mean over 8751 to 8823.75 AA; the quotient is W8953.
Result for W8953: 1.0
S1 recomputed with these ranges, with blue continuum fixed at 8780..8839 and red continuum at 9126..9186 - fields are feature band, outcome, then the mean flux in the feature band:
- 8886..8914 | 0.6 AA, 48.9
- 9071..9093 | -1.5 AA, 52.3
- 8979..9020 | 4.9 AA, 43.6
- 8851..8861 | -0.2 AA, 51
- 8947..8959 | 0.6 AA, 47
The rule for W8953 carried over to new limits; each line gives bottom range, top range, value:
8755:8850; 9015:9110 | 1.06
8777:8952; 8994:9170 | 1.02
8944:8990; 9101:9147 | 1.07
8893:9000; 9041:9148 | 1.07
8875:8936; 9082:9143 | 1.06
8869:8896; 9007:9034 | 1.06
